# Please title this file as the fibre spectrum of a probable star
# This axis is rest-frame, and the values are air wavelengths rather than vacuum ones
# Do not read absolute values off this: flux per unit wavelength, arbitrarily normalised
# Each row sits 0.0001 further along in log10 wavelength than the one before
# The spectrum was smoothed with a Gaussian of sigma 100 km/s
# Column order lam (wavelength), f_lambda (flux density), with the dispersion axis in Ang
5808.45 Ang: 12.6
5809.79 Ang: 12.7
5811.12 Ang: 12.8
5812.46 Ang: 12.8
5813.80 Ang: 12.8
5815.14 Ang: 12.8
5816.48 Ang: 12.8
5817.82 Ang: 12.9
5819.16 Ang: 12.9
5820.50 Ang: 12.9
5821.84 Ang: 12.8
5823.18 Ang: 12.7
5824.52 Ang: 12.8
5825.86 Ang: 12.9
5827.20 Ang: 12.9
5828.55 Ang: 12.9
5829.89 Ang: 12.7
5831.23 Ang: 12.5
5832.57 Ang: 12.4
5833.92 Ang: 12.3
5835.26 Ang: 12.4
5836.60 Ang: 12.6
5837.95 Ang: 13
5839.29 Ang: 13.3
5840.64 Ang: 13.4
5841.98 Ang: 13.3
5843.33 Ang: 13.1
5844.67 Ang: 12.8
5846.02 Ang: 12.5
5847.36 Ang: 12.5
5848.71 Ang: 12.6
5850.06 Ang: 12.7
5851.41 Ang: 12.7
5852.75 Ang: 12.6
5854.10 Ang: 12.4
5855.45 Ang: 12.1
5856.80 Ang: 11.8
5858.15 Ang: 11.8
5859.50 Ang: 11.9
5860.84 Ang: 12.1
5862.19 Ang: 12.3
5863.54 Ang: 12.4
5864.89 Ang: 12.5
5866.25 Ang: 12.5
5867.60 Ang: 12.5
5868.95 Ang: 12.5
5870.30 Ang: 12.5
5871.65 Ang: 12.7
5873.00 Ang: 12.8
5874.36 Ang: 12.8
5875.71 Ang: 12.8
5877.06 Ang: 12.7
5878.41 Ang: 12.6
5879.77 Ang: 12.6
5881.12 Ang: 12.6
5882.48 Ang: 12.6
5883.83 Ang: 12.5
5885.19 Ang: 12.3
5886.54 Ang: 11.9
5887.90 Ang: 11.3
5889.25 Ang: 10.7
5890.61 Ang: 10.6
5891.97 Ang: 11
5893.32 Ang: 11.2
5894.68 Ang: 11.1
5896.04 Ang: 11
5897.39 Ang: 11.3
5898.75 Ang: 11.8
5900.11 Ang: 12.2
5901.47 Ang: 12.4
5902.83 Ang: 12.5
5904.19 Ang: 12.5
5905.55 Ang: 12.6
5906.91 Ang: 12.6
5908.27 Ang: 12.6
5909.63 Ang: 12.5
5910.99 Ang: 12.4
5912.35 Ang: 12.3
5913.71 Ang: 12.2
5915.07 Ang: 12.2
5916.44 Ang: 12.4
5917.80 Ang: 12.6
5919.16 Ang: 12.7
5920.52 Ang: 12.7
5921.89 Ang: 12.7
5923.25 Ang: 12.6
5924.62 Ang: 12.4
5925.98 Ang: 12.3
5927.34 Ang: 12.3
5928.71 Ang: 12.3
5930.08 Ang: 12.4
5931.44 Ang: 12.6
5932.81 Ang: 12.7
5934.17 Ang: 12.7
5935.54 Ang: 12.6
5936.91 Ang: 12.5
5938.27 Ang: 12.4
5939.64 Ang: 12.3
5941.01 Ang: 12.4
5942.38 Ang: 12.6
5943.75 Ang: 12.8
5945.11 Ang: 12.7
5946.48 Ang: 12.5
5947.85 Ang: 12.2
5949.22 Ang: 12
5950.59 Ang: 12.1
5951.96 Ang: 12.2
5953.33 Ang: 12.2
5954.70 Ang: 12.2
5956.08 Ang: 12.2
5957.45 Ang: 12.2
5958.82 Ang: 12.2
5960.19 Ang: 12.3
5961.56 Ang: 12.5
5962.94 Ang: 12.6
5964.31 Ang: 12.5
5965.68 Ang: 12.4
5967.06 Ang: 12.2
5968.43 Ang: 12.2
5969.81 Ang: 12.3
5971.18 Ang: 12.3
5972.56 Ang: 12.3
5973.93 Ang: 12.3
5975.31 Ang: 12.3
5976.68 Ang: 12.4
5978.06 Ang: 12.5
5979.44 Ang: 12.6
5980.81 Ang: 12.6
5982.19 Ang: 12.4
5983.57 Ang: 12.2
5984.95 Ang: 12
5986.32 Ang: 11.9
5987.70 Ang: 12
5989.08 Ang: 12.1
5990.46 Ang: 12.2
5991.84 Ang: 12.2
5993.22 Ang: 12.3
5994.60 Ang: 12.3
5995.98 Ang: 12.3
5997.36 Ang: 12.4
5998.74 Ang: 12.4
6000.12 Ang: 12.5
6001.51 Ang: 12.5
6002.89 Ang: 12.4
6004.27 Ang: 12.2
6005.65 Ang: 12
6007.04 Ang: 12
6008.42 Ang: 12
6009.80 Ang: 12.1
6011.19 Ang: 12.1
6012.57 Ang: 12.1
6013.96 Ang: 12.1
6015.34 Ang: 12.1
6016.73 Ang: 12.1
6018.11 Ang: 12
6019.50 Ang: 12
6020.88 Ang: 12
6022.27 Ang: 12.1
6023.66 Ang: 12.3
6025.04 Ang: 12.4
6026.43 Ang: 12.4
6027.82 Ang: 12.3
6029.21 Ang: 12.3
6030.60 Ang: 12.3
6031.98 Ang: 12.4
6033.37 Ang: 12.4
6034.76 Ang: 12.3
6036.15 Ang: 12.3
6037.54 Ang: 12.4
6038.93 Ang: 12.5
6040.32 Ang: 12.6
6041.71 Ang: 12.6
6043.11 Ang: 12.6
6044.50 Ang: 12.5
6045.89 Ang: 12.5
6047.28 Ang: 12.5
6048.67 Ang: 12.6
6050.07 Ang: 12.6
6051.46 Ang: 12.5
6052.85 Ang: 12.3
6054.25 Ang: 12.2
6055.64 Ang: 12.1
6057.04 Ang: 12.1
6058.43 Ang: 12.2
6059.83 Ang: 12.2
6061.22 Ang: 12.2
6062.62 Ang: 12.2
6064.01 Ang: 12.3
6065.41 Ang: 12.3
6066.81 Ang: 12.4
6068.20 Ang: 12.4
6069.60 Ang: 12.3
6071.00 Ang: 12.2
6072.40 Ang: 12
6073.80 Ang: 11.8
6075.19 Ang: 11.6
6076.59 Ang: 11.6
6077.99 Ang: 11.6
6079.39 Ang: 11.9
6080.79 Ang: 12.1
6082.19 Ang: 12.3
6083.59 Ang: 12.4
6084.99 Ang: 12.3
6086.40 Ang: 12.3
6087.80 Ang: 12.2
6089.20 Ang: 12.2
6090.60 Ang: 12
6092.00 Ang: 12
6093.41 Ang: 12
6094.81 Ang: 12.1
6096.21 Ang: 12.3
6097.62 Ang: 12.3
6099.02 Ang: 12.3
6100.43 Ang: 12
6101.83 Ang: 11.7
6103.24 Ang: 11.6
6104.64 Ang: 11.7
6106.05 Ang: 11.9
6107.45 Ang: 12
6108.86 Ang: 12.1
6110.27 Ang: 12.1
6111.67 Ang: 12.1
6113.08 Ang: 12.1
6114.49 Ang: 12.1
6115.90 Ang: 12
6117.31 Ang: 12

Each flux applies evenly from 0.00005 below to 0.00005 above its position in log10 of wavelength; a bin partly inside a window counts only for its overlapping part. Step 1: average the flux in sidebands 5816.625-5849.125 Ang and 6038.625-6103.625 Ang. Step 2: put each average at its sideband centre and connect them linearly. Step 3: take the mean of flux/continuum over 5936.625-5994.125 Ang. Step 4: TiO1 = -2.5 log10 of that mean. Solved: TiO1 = 0.01 mag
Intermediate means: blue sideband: 12.8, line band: 12.3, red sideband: 12.2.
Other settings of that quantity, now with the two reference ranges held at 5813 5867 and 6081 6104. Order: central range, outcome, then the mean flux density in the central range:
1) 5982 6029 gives 0.01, 12.2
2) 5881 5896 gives 0.09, 11.6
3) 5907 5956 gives 0.00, 12.4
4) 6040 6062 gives -0.02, 12.4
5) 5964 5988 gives 0.00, 12.3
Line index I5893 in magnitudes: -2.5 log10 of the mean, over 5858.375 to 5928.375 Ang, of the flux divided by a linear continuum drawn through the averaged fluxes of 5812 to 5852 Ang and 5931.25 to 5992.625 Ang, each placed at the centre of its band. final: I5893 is 0.03 mag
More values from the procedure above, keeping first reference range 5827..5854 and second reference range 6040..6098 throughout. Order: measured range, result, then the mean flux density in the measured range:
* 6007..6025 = 0.02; 12.1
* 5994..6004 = 0.00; 12.4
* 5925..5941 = 0.01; 12.5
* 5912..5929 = 0.01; 12.4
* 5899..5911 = 0.01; 12.5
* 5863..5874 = 0.01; 12.5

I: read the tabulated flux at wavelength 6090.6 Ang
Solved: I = 12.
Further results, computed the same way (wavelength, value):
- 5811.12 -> 12.8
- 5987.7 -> 12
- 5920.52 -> 12.7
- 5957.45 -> 12.2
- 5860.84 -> 12.1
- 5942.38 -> 12.6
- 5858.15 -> 11.8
